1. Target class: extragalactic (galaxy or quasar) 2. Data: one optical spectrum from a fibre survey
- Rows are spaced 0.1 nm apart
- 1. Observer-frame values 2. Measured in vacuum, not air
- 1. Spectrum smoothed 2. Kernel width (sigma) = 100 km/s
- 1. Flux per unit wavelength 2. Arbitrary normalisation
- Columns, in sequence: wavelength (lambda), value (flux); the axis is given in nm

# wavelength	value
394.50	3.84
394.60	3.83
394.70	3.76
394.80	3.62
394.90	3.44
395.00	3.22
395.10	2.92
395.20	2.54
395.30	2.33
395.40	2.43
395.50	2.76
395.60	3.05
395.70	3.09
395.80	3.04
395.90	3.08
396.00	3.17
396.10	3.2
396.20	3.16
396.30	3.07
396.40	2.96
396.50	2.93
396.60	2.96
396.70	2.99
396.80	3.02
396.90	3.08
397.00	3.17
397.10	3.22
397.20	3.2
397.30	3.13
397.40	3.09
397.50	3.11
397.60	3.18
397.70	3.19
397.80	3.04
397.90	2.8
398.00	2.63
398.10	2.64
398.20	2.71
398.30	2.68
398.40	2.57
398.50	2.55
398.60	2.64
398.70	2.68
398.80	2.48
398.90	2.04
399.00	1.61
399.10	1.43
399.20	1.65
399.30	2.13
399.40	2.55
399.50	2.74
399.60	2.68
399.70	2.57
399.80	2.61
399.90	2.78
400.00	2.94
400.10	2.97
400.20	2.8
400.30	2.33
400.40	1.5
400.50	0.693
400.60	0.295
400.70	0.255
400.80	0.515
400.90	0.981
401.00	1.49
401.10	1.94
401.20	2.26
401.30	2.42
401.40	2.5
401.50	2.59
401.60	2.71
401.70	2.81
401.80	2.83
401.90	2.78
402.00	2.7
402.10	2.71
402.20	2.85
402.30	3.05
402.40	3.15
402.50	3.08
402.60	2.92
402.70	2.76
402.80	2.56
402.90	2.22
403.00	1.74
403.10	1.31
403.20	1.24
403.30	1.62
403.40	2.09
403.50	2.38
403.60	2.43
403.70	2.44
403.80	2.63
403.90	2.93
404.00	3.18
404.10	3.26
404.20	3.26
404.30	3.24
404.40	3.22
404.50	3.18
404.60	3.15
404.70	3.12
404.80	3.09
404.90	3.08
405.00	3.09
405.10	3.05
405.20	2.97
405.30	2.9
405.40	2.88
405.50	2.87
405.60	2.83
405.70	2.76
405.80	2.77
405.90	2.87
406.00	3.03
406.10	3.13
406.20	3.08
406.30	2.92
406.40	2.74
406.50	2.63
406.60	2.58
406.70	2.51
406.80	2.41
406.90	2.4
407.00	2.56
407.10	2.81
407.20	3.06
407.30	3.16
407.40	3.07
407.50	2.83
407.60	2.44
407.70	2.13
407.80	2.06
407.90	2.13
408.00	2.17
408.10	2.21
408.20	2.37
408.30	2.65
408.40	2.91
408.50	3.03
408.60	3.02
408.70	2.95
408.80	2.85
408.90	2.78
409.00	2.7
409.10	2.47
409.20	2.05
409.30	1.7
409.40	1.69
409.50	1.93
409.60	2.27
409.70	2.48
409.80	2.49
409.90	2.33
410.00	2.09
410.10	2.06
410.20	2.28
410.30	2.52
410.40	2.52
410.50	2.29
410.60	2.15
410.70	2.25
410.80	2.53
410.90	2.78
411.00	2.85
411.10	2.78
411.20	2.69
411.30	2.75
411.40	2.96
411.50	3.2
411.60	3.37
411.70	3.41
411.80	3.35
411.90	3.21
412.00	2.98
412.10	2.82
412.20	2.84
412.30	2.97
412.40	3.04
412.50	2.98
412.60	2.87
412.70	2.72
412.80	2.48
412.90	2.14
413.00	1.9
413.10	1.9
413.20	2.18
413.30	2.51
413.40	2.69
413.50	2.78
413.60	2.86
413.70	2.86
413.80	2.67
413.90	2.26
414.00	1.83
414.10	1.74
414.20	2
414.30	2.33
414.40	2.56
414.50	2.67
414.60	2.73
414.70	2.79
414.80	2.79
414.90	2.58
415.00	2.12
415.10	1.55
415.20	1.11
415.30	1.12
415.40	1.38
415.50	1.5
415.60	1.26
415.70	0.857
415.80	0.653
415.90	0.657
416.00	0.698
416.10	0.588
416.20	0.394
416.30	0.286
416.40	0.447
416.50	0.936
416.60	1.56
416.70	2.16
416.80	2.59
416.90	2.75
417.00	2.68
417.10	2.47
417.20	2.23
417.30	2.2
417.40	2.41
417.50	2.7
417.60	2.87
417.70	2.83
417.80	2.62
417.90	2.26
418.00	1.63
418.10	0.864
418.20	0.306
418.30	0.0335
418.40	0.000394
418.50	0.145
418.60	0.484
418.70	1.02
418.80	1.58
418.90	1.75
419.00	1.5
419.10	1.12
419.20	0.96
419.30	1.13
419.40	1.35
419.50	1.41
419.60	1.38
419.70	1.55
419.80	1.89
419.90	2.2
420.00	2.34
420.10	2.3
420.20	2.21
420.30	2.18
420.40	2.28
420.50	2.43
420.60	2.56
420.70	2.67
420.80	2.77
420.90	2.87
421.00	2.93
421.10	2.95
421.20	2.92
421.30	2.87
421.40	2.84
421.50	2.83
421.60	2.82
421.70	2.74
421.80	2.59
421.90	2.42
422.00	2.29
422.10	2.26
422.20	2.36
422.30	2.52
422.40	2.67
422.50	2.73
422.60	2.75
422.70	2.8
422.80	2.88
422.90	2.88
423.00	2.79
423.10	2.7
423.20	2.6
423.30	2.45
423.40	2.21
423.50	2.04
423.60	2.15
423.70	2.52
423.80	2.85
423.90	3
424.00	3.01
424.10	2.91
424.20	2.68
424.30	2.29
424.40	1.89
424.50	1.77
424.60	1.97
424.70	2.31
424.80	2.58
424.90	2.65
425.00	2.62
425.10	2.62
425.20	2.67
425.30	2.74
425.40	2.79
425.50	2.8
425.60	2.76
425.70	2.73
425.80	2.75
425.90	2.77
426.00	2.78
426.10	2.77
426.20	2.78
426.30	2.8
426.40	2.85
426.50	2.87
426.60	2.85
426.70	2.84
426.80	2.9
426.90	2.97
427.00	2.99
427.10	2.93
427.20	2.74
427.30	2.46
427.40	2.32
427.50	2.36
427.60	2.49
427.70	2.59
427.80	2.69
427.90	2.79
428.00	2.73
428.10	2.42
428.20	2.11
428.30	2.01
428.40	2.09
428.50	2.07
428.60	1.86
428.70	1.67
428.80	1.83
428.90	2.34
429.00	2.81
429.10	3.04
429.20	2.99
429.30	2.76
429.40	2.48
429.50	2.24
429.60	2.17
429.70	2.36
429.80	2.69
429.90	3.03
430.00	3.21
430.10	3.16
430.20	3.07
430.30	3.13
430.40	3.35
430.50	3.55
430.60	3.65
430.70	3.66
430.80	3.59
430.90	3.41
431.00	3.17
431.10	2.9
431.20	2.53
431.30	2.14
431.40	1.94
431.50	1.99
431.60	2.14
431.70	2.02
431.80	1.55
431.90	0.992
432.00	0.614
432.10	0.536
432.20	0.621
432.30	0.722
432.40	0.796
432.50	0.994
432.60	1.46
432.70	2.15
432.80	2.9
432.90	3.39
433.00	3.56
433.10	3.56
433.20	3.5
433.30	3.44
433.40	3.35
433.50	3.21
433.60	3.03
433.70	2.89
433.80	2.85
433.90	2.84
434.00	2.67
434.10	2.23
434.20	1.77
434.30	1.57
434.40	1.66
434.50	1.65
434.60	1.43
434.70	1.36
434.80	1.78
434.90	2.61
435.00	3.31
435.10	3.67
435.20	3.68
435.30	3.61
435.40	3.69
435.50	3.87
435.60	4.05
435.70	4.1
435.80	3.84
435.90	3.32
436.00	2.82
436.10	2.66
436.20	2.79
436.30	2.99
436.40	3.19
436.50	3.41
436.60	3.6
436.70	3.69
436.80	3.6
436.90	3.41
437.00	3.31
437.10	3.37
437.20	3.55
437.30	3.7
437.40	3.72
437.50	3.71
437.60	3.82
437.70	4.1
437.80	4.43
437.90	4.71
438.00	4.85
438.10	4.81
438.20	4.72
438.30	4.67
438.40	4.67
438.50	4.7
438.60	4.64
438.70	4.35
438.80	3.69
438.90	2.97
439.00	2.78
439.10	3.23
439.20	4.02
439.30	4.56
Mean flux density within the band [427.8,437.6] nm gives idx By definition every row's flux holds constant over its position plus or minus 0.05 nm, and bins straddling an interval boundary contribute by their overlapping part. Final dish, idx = 2.7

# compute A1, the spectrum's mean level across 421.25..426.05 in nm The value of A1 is 2.6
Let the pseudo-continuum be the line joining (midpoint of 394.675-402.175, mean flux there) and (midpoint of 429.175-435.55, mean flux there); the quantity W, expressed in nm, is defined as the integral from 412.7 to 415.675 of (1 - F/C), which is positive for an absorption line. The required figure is 0.448 nm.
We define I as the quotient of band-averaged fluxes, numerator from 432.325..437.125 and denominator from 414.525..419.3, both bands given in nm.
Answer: 1.87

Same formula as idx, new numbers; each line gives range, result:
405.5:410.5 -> 2.56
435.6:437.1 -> 3.36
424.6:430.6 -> 2.66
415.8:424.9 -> 2.06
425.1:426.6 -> 2.77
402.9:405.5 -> 2.69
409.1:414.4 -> 2.53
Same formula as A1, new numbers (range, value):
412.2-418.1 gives 2.05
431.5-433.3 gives 1.9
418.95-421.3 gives 2.1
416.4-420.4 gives 1.7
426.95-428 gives 2.64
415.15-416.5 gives 0.846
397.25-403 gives 2.41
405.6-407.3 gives 2.78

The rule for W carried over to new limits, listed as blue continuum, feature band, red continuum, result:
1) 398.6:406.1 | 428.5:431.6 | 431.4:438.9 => 0.19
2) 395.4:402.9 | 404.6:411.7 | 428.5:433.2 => -0.35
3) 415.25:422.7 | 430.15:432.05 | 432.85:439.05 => 0.21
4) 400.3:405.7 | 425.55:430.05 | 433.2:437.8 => 0.54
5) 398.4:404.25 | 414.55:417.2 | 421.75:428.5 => 0.96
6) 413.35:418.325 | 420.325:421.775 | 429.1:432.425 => -0.48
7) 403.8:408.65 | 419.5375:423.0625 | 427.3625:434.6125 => 0.09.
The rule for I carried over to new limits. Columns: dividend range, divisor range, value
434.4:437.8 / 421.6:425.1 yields 1.28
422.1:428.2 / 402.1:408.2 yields 0.97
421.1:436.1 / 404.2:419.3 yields 1.13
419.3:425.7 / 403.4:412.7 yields 0.91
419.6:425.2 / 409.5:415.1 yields 0.98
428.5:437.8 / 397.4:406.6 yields 1.09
